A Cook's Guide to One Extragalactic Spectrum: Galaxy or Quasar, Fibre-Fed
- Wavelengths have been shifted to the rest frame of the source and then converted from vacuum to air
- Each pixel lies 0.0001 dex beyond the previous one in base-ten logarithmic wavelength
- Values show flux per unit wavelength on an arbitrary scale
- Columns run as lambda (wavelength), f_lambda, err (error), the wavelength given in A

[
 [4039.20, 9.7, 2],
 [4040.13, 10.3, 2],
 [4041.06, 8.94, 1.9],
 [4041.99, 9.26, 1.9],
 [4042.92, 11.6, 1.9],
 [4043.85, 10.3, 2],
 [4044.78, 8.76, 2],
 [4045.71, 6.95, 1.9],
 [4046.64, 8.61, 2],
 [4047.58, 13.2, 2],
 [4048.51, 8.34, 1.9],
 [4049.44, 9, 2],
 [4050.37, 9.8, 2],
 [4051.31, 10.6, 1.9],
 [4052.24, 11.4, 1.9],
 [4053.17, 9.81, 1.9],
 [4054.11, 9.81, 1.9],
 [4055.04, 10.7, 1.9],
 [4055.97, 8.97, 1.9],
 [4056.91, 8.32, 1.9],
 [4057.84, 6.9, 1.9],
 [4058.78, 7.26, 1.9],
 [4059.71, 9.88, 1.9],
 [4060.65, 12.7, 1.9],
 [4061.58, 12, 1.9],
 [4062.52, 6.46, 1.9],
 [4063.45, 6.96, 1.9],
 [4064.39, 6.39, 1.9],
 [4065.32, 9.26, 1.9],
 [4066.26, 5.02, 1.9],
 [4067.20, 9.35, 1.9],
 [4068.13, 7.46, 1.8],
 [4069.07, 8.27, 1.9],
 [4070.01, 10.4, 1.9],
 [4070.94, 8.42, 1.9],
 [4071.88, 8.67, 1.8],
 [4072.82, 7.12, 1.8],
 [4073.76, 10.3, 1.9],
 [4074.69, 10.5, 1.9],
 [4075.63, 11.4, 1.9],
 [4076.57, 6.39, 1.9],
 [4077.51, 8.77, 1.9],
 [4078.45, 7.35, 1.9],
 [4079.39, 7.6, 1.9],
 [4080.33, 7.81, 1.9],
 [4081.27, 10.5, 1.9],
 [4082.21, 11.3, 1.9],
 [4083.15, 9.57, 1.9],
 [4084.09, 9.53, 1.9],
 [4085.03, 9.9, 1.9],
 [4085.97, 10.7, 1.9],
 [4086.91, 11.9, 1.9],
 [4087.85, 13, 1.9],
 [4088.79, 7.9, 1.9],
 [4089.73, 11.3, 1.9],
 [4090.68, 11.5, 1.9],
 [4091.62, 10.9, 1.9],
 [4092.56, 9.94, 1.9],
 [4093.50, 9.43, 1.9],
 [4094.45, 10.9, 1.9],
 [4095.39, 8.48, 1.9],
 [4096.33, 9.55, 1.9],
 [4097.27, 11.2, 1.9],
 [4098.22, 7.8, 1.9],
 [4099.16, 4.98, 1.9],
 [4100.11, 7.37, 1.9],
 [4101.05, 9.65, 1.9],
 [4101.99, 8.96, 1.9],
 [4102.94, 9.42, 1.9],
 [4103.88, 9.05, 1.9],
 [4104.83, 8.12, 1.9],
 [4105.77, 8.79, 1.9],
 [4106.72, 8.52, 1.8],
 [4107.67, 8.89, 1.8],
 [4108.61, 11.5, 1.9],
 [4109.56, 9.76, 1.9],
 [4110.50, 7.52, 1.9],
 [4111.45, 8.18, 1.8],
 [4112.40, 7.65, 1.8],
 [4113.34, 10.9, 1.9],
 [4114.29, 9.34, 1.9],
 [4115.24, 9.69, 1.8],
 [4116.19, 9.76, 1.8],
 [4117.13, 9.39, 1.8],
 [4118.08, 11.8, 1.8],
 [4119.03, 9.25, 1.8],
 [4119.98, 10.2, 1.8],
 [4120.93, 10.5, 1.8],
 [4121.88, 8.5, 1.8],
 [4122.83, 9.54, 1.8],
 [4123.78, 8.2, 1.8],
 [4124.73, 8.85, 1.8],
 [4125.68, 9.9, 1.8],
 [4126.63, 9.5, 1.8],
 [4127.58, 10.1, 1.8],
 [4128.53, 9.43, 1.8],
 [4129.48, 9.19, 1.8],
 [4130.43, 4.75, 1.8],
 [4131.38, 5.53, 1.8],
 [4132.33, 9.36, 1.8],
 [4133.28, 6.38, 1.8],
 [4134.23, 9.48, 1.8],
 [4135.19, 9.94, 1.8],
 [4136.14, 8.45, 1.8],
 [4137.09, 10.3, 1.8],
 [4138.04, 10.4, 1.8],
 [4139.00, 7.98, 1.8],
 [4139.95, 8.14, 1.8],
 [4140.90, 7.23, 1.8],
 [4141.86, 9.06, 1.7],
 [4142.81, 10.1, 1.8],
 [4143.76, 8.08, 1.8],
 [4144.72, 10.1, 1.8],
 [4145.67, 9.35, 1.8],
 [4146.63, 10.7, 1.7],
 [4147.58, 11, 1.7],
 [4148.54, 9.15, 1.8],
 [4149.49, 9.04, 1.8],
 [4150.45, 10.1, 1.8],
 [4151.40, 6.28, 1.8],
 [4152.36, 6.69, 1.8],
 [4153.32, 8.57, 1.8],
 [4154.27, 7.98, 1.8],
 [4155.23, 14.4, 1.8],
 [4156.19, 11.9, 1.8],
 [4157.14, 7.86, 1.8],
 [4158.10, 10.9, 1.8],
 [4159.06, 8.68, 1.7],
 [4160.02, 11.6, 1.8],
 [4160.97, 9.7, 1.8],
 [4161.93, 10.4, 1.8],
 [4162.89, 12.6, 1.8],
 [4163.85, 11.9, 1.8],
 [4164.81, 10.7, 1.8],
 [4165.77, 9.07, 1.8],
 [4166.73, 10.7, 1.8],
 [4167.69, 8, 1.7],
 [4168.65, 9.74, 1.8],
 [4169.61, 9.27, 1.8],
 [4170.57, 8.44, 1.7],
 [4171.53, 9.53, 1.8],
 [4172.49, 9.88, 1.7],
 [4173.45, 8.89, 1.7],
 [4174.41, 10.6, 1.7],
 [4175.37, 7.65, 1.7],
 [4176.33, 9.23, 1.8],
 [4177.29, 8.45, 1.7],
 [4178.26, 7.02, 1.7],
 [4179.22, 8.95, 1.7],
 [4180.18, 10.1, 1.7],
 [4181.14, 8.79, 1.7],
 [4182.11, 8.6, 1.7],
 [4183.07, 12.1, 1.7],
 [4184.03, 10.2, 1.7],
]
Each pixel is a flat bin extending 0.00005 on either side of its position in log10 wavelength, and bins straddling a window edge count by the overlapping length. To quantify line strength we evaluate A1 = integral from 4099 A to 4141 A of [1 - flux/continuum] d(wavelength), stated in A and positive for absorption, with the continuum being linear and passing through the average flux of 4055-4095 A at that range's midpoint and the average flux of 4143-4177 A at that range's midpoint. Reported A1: 2.4 A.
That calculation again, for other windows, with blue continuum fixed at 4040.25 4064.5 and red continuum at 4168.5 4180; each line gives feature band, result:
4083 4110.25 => -0.99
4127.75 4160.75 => 0.01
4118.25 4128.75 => -0.42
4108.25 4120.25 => -0.52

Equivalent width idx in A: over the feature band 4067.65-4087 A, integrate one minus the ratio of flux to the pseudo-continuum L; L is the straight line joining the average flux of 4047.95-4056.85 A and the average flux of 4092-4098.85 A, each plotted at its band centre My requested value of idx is 0.9 A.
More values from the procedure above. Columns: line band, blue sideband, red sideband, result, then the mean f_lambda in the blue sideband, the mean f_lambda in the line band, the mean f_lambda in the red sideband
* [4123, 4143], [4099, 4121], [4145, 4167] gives 1.9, 9.17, 8.67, 9.96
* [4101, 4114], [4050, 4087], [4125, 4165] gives 0.3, 9.11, 9.05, 9.35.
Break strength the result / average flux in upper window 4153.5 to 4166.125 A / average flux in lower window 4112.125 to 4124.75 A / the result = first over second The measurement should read 1.10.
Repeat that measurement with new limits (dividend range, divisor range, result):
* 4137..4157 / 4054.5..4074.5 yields 1.08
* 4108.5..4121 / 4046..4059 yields 1.01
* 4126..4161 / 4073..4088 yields 0.94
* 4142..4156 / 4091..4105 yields 1.04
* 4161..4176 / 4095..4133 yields 1.09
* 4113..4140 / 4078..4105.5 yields 0.96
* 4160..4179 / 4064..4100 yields 1.04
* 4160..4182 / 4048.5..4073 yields 1.08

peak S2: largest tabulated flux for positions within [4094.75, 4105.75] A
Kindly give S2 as 11.2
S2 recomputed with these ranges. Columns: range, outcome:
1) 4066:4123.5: 13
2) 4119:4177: 14.4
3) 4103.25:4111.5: 11.5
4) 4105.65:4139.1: 11.8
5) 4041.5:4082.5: 13.2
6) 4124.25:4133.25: 10.1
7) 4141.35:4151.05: 11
